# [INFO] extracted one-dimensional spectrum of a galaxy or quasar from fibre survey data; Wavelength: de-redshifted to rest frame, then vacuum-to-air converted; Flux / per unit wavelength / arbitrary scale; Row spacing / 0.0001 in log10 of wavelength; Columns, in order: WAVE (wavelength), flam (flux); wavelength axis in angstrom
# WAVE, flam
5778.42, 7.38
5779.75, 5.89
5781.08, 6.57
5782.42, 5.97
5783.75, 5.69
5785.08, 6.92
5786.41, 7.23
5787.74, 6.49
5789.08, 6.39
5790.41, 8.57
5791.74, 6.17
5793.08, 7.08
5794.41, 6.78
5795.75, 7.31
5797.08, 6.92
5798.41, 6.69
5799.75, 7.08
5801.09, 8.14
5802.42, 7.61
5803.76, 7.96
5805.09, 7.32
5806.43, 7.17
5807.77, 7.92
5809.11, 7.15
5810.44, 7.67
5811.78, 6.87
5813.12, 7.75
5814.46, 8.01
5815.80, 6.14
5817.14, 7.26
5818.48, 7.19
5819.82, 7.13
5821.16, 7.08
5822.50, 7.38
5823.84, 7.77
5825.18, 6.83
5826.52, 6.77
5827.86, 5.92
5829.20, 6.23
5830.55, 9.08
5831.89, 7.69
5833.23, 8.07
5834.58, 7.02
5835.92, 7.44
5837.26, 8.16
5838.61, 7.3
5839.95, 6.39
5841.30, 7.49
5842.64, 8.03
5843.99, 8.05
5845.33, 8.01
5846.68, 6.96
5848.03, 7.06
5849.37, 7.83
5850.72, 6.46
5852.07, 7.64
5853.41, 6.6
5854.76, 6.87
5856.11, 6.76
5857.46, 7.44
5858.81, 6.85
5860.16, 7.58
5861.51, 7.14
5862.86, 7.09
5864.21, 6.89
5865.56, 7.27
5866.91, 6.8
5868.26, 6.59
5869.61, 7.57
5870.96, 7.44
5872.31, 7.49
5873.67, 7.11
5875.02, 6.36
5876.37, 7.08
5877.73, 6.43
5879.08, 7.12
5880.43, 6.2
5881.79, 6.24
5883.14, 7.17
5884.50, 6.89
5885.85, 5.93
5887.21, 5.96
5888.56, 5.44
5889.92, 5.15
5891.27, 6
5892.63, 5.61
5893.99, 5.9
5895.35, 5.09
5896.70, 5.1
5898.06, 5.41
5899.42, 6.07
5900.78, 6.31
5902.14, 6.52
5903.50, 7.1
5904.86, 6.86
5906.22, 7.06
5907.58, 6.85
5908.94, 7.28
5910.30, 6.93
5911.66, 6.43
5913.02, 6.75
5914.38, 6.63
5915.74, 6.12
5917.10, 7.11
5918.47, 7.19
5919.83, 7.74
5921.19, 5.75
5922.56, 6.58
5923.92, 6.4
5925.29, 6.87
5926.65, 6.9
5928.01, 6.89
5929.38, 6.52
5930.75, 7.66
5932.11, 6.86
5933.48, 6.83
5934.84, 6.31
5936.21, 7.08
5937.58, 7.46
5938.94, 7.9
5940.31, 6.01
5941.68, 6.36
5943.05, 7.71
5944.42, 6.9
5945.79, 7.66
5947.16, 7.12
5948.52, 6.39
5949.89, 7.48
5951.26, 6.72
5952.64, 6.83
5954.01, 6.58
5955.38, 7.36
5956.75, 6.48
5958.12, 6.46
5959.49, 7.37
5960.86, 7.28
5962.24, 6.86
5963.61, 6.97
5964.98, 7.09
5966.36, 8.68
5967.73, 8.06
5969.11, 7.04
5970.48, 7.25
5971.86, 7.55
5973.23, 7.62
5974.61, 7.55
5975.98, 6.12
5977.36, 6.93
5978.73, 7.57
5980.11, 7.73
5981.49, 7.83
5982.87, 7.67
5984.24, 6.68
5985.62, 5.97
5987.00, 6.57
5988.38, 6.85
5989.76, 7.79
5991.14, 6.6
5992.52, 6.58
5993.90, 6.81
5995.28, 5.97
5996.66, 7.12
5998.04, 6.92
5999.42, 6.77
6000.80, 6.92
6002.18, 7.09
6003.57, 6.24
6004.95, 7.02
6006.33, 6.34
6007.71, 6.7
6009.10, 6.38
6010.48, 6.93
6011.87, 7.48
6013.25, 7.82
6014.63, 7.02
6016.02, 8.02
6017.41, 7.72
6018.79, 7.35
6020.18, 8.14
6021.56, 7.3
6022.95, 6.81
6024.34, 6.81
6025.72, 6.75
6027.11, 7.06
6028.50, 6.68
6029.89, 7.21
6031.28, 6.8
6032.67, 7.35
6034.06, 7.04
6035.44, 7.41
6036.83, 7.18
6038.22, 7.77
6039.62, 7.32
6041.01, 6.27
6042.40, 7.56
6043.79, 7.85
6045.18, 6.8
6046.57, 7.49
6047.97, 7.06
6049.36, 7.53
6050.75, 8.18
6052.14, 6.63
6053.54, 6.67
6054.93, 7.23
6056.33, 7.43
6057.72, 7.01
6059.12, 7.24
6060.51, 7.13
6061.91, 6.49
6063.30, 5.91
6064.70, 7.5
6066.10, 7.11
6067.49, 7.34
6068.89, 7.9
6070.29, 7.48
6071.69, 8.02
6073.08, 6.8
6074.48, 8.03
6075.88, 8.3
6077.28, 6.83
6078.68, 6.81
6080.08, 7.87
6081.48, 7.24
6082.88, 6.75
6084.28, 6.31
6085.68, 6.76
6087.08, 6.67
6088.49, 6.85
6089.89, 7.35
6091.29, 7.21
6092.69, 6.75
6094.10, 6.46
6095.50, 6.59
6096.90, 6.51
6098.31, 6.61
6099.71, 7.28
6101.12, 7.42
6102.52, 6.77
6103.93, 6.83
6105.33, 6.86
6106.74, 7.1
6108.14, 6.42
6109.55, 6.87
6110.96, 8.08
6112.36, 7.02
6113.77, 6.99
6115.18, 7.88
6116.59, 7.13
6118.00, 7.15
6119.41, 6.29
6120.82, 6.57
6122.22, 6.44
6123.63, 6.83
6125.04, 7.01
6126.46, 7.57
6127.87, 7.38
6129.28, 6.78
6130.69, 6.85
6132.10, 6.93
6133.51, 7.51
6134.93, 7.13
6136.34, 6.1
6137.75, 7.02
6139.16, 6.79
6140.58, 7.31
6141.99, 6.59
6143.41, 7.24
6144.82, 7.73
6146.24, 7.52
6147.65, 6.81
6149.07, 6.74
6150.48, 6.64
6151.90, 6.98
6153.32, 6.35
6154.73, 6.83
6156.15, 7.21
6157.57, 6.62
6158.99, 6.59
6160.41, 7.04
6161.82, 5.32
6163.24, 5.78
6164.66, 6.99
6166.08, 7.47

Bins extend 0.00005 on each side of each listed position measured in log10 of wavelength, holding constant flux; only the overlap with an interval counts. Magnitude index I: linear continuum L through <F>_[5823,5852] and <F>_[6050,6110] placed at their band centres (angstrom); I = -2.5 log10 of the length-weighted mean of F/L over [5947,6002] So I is 0.02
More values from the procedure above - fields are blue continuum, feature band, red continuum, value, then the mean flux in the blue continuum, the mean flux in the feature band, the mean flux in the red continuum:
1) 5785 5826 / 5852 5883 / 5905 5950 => 0.013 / 7.23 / 6.97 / 6.89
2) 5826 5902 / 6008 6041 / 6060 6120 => -0.032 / 6.83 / 7.2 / 7.06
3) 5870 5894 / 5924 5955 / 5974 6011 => -0.045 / 6.44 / 6.95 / 6.87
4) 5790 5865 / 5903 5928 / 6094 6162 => 0.057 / 7.28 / 6.81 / 6.93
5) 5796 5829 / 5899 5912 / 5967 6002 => 0.059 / 7.23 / 6.76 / 7.06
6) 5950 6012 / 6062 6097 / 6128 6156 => -0.018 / 7.01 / 7.09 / 6.96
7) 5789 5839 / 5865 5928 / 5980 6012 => 0.088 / 7.3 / 6.54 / 6.85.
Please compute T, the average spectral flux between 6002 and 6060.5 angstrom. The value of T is 7.16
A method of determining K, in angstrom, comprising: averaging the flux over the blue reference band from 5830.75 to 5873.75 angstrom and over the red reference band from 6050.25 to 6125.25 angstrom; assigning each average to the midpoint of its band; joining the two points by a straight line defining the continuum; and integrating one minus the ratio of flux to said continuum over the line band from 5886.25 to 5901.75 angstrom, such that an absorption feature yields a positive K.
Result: 3.4 angstrom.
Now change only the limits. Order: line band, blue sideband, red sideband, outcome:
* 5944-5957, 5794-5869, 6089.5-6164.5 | 0.27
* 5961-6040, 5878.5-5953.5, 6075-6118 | -3.70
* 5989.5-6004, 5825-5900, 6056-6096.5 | 0.46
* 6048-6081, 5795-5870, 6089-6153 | -1.14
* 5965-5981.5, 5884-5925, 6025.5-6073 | -1.76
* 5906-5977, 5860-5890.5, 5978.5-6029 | -1.15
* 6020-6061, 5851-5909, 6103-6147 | -1.77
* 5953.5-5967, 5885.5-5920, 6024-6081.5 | -0.92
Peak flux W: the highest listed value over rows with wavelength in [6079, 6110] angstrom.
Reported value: 7.87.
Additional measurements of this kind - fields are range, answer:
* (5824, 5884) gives 9.08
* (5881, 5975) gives 8.68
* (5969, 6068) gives 8.18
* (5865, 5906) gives 7.57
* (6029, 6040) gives 7.77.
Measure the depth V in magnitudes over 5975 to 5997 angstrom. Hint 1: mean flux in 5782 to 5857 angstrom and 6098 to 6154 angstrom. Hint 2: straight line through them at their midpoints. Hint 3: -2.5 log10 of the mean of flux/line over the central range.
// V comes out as 0.02 mag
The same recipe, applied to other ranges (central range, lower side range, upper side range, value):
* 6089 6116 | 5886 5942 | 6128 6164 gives -0.037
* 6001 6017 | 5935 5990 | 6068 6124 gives 0.014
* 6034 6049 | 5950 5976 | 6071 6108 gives -0.027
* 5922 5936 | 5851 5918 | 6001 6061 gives -0.002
